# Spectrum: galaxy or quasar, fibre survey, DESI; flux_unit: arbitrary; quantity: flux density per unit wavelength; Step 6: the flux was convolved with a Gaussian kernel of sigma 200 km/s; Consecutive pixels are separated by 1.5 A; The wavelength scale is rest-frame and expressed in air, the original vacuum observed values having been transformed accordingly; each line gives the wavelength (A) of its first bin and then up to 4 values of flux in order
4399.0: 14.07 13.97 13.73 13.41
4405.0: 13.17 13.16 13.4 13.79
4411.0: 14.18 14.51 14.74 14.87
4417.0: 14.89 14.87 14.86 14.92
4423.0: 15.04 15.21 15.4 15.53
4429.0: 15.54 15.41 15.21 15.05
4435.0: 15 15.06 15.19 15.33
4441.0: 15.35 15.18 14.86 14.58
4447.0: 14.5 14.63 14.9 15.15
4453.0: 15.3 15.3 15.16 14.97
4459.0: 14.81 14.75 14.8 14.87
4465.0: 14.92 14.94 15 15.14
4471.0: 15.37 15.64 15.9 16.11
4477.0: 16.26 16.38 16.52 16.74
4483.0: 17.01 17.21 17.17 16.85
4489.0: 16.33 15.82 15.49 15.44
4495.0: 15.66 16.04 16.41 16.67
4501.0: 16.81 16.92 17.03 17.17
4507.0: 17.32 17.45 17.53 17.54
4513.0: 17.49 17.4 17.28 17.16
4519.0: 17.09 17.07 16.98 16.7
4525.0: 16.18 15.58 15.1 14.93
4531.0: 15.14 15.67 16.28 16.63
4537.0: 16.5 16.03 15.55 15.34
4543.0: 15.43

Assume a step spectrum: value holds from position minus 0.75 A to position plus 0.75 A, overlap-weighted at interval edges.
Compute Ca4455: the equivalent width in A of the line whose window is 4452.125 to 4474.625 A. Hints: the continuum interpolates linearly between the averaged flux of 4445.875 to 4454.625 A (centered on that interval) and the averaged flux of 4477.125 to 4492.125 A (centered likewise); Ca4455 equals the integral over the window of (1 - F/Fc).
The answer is 0.6 A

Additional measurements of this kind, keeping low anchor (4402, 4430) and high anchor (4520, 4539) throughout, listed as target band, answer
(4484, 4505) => -1.1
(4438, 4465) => 0.0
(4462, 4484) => -0.7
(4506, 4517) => -1.1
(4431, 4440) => -0.2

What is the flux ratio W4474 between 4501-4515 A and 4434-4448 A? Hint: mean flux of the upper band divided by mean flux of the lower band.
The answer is 1.15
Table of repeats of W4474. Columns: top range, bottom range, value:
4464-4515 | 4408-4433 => 1.10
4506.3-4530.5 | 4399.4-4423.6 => 1.18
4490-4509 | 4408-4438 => 1.10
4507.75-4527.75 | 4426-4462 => 1.13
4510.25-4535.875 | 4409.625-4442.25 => 1.10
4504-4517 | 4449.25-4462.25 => 1.16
